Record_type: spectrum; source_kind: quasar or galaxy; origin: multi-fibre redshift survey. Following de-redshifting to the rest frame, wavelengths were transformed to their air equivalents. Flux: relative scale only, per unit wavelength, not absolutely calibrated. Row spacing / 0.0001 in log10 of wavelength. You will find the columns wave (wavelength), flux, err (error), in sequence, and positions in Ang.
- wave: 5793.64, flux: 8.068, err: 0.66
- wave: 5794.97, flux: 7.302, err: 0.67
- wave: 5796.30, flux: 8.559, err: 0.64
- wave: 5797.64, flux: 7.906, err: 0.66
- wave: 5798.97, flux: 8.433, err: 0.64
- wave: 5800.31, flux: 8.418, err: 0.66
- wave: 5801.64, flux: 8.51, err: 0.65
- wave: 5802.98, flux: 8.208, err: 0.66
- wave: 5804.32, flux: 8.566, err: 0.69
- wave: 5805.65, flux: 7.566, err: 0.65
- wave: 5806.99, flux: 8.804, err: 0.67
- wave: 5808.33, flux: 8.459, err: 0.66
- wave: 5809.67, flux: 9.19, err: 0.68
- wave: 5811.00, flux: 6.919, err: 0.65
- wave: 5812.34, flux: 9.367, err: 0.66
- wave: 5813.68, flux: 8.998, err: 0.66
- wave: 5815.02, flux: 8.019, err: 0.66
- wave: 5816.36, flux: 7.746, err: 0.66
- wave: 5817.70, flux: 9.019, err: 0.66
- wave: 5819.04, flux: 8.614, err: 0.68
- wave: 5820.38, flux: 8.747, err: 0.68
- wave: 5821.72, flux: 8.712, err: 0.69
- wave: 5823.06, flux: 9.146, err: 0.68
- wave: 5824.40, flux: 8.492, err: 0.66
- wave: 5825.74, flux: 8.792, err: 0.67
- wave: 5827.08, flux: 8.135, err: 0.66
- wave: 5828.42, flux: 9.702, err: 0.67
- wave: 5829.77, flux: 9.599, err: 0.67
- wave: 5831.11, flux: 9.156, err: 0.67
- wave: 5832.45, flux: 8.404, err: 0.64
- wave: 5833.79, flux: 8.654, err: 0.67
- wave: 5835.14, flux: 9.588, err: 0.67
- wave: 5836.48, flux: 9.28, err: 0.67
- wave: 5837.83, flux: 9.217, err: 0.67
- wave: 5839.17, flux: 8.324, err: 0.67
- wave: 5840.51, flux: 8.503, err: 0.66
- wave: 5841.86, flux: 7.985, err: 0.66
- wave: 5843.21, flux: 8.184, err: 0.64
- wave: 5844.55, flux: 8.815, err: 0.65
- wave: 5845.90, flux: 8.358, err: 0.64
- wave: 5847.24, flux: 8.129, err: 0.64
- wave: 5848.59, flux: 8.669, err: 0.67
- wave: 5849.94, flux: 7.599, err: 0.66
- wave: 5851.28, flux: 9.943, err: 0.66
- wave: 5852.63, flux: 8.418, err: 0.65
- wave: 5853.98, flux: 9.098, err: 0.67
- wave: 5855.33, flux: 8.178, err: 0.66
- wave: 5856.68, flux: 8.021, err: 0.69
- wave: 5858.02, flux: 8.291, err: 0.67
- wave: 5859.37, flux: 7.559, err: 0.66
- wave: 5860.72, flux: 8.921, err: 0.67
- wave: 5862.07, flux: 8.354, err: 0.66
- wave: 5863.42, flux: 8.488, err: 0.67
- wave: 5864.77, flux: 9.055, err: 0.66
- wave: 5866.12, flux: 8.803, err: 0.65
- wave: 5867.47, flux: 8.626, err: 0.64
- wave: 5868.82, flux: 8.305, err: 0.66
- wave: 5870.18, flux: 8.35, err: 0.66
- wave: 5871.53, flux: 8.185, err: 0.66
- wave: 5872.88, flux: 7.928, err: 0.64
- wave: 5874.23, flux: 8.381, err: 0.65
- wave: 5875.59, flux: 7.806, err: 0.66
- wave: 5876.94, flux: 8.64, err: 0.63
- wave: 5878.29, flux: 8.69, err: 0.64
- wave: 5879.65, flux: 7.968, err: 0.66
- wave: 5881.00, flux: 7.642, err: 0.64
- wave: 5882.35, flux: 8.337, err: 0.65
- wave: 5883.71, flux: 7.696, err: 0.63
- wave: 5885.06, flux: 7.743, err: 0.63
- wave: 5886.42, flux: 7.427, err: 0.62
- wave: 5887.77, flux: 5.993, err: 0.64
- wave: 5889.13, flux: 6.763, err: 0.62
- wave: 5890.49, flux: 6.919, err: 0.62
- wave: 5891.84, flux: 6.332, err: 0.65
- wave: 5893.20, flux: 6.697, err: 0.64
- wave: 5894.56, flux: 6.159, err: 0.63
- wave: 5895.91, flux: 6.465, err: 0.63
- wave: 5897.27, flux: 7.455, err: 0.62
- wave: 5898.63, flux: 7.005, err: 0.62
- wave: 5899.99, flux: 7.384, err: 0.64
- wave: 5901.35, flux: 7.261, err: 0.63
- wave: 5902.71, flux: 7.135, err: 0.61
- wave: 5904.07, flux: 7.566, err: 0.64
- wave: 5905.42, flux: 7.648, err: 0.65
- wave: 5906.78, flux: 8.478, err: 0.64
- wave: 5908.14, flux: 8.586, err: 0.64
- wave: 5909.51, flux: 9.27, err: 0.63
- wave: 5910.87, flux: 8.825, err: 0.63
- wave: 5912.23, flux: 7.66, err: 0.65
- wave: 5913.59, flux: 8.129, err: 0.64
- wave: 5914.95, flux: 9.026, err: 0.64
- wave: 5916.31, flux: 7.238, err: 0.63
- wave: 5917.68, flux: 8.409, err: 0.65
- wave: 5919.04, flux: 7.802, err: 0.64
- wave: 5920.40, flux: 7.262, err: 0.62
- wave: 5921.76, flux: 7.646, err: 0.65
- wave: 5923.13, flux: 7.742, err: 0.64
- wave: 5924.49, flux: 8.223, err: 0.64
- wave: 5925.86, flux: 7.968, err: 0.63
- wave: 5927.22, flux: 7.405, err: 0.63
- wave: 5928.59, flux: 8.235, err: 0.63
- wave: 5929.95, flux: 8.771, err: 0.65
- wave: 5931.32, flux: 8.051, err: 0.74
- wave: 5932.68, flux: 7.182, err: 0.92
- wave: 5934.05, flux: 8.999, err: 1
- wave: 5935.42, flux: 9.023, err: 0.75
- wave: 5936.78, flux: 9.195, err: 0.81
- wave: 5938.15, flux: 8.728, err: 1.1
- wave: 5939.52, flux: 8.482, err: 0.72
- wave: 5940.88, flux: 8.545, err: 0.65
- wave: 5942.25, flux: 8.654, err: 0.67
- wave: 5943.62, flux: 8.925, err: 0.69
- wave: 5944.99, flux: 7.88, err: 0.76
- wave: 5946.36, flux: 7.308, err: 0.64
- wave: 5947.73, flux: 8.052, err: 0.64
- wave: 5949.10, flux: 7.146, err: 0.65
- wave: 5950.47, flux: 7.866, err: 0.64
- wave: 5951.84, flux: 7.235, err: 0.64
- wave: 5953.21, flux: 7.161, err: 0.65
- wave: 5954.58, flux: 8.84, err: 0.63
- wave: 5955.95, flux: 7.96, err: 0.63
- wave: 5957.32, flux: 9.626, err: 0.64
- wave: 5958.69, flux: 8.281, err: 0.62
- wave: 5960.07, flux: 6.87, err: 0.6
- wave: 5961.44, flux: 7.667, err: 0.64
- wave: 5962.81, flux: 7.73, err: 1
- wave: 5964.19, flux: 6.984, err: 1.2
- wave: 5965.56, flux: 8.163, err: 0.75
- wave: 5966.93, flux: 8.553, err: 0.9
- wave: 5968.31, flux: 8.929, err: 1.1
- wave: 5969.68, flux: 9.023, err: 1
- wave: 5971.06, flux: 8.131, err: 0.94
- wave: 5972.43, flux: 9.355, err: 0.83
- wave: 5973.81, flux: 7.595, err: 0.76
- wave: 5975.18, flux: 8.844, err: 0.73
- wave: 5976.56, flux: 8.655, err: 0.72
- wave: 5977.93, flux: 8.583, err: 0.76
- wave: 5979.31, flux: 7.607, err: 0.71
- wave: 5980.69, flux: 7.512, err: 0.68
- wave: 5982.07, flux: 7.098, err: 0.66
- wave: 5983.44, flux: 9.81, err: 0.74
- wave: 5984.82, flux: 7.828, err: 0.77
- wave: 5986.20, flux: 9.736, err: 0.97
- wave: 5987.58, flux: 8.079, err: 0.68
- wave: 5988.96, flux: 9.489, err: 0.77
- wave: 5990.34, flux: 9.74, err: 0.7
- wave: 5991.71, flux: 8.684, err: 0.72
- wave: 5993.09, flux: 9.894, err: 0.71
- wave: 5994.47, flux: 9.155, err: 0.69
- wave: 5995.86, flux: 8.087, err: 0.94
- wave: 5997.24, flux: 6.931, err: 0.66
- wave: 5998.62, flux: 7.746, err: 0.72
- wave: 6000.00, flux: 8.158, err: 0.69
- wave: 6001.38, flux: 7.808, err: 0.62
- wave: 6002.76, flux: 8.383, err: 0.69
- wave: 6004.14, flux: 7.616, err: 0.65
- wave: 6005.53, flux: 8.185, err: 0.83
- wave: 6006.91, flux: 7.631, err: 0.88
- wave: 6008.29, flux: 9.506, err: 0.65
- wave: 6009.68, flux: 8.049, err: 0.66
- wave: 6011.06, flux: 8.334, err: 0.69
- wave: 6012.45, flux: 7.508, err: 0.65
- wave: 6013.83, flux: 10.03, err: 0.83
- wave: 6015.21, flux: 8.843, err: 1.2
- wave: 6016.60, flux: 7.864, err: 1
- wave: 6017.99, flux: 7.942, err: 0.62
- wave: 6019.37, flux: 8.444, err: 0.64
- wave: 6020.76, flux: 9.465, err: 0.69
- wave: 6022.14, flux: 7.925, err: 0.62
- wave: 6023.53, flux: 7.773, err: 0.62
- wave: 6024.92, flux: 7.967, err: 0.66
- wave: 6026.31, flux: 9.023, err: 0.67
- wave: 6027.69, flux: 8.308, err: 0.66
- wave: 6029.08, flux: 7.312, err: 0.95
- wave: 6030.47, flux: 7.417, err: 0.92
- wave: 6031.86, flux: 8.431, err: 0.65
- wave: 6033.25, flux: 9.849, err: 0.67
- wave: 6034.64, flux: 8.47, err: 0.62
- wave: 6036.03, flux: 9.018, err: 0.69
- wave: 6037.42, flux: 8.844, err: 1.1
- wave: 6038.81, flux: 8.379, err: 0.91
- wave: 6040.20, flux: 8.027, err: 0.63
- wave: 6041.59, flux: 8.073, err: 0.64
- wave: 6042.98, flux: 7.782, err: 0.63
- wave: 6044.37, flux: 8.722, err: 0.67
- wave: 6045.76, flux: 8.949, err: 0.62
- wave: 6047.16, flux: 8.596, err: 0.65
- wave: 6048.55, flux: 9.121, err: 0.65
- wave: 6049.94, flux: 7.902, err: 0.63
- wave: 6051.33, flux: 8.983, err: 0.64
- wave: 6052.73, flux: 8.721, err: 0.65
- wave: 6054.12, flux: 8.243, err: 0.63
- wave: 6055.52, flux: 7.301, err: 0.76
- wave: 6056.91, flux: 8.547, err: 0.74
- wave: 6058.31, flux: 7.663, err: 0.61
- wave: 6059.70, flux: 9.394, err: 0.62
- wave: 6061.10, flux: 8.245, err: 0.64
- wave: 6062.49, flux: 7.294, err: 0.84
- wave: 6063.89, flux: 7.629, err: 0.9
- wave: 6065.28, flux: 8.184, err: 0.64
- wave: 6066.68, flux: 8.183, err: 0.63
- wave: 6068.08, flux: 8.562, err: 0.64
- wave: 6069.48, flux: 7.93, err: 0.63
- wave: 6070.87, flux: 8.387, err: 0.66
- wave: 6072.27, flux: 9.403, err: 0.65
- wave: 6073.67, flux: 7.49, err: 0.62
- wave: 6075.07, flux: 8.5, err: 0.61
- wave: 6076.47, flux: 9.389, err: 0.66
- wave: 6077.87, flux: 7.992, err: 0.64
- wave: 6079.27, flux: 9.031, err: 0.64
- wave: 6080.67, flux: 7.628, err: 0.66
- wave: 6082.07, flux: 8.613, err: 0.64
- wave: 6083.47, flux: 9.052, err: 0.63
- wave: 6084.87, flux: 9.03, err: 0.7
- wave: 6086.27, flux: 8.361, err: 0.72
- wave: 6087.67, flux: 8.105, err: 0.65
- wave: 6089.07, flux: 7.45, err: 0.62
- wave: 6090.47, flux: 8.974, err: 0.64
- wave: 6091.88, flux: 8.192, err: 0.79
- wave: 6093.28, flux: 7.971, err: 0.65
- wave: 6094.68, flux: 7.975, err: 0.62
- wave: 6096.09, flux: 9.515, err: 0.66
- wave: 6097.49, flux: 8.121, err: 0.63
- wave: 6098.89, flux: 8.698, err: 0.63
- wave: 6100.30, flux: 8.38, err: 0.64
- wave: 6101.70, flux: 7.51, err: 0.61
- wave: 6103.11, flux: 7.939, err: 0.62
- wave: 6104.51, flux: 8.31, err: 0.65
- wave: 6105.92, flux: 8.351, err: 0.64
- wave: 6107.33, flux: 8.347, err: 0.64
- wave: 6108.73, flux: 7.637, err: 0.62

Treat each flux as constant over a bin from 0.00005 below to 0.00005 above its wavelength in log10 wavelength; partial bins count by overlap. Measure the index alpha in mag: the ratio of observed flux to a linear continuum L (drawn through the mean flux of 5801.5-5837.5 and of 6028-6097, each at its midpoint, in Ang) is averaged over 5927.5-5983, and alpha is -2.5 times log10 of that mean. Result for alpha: 0.04 mag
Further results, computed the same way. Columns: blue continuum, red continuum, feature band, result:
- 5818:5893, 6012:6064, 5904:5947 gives 0.018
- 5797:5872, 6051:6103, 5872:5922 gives 0.113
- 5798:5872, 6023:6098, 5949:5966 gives 0.085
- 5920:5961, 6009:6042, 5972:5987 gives -0.021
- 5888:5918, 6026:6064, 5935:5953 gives -0.058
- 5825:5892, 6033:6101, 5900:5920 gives 0.042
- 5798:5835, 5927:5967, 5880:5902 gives 0.175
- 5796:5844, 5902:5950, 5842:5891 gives 0.031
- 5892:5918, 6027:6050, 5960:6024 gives -0.025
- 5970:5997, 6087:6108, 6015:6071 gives 0.012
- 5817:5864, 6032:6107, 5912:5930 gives 0.082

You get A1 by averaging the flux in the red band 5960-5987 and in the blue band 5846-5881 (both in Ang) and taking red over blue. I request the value 0.98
